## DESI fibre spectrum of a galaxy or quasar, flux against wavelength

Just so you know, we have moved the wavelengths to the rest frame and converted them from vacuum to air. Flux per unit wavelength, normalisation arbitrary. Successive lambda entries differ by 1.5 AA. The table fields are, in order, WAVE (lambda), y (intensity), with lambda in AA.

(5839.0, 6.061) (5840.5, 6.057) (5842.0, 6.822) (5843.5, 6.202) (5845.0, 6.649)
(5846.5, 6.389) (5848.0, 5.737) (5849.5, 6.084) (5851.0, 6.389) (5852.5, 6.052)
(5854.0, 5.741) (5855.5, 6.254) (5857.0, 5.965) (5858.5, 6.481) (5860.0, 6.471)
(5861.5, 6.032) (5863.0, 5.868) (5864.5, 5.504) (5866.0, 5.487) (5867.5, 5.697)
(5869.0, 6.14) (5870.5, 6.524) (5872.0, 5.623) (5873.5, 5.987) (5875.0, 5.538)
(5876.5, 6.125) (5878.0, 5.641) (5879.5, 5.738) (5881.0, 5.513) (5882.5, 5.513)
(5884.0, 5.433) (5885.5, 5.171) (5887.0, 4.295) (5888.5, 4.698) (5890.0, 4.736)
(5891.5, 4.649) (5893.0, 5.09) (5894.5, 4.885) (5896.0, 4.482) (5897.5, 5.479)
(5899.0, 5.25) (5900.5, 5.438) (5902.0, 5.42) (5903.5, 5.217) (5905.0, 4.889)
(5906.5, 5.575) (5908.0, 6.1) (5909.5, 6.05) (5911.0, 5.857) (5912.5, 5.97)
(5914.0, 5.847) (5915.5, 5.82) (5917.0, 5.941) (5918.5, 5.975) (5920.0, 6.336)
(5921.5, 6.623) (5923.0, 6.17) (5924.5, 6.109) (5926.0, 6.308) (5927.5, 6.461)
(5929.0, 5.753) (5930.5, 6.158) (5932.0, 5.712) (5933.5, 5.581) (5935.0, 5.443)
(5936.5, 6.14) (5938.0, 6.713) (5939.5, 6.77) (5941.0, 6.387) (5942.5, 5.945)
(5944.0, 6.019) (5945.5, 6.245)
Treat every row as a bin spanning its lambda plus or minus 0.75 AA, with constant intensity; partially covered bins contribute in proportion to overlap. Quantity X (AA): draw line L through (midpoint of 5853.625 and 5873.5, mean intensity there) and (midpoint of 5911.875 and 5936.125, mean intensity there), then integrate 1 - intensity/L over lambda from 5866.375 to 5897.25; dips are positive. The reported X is 3.2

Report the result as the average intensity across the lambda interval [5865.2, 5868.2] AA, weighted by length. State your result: 5.59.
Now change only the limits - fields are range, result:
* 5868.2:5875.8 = 5.96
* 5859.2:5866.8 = 5.88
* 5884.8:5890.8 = 4.72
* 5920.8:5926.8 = 6.3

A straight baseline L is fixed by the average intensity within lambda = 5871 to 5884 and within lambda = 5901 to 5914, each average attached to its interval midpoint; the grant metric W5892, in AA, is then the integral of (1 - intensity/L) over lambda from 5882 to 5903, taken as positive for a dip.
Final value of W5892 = 2.4 AA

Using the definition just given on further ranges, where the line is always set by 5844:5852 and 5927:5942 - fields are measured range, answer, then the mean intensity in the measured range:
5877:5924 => 5.1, 5.48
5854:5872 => 0.6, 6.01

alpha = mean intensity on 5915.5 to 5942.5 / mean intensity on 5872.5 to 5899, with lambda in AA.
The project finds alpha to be 1.2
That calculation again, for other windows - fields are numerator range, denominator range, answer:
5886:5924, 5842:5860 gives 0.88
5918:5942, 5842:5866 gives 1.01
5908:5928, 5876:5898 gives 1.19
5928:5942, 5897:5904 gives 1.13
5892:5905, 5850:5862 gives 0.83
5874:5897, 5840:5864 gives 0.84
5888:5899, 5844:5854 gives 0.79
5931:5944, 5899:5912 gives 1.09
